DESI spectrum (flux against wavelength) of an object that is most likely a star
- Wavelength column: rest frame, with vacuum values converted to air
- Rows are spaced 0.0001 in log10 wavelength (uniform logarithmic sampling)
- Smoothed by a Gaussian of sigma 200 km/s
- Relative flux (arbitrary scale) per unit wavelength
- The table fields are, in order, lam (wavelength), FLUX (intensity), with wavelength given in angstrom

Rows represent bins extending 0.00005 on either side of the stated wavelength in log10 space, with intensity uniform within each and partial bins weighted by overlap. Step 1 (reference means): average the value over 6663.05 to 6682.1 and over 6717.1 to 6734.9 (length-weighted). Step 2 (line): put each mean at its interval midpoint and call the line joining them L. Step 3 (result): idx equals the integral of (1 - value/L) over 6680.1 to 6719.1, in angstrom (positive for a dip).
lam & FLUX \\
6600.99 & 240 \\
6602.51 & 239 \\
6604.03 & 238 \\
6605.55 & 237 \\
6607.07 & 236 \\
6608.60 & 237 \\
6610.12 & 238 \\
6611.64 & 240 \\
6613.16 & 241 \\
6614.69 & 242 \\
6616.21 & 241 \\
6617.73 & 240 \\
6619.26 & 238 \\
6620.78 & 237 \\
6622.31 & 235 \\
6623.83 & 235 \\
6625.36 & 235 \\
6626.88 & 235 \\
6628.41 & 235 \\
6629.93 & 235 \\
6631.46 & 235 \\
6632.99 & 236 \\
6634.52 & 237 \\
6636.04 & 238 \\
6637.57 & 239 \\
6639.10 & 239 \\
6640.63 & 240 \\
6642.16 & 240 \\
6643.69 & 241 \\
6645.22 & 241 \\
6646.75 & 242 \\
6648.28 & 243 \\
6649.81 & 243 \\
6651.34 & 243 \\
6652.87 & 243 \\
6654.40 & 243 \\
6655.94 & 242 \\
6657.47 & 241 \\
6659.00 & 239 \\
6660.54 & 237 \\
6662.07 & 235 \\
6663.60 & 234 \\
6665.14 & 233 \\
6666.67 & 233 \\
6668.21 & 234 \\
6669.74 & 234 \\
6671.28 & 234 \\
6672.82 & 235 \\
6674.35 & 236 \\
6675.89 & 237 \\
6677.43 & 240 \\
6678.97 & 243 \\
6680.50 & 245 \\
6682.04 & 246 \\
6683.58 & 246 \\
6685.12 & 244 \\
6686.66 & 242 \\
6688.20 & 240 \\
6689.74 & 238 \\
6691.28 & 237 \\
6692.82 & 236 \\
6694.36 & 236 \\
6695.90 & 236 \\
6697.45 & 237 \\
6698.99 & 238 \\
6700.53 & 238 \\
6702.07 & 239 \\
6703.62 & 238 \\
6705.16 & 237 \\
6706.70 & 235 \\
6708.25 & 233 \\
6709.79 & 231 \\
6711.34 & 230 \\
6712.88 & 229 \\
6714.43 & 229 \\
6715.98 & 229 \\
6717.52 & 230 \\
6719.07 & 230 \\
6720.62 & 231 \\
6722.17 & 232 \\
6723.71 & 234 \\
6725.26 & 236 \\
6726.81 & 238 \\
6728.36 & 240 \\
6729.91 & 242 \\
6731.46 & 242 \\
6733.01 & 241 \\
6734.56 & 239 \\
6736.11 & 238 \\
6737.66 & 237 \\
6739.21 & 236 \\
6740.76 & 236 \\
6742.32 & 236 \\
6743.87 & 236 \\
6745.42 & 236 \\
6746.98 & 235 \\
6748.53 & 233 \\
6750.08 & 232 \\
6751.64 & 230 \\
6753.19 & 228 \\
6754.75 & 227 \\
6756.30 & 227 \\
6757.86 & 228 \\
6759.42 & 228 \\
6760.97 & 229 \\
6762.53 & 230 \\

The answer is 0.0 angstrom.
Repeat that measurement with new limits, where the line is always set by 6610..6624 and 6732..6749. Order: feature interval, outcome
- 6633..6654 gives -0.2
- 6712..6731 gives 0.3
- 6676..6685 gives -0.2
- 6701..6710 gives 0.1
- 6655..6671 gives 0.1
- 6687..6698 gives 0.0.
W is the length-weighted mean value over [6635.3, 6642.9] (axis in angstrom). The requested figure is 239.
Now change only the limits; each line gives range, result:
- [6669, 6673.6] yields 234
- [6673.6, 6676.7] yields 236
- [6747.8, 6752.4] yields 232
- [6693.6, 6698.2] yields 236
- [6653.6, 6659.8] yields 241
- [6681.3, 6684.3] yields 246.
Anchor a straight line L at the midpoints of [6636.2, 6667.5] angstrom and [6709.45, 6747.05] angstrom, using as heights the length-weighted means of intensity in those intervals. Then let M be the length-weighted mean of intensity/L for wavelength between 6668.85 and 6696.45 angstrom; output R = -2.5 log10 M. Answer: -0.007 mag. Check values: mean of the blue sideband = 239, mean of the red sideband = 235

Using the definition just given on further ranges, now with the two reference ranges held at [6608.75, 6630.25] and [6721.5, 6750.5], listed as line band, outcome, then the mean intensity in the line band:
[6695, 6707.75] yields 0.00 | 237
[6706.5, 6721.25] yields 0.03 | 230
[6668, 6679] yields 0.01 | 236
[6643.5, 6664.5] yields -0.01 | 240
